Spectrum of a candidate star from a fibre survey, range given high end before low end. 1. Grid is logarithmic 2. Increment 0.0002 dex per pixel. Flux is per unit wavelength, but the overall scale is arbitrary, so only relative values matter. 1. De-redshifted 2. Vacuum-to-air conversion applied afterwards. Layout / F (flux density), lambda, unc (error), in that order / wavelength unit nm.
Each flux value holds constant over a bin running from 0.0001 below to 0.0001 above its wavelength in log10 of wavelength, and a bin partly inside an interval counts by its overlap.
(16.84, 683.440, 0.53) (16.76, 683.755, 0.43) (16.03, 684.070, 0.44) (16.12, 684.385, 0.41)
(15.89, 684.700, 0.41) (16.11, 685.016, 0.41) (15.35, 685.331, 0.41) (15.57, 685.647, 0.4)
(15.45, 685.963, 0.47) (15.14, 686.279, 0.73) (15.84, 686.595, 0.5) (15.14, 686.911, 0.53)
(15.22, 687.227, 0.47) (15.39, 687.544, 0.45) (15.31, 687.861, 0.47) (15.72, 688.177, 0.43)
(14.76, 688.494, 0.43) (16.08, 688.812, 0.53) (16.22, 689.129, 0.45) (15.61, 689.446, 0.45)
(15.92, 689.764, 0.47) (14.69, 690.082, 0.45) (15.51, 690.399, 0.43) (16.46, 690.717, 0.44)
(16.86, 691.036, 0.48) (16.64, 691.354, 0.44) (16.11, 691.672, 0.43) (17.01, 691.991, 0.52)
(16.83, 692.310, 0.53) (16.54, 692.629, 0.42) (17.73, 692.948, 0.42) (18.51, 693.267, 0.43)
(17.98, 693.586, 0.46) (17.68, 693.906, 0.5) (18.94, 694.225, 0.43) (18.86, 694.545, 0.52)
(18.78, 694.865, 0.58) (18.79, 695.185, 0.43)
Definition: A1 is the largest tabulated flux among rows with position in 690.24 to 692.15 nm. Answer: 17.01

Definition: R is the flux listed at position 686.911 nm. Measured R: 15.14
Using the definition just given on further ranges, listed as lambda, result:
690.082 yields 14.69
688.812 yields 16.08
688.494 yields 14.76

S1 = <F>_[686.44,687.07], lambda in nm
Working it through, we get 15.5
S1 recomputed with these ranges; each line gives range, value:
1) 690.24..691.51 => 16.4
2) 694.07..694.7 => 18.9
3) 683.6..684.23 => 16.4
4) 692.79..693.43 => 18.1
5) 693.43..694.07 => 17.8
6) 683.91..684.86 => 16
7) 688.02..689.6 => 15.7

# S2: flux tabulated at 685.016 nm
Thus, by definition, 16.11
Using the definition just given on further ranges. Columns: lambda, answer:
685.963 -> 15.45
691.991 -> 17.01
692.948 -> 17.73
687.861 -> 15.31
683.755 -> 16.76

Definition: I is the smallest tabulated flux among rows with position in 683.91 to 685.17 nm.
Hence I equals 15.89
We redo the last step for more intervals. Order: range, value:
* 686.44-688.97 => 14.76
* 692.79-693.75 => 17.73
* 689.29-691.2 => 14.69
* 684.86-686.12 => 15.35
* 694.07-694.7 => 18.86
